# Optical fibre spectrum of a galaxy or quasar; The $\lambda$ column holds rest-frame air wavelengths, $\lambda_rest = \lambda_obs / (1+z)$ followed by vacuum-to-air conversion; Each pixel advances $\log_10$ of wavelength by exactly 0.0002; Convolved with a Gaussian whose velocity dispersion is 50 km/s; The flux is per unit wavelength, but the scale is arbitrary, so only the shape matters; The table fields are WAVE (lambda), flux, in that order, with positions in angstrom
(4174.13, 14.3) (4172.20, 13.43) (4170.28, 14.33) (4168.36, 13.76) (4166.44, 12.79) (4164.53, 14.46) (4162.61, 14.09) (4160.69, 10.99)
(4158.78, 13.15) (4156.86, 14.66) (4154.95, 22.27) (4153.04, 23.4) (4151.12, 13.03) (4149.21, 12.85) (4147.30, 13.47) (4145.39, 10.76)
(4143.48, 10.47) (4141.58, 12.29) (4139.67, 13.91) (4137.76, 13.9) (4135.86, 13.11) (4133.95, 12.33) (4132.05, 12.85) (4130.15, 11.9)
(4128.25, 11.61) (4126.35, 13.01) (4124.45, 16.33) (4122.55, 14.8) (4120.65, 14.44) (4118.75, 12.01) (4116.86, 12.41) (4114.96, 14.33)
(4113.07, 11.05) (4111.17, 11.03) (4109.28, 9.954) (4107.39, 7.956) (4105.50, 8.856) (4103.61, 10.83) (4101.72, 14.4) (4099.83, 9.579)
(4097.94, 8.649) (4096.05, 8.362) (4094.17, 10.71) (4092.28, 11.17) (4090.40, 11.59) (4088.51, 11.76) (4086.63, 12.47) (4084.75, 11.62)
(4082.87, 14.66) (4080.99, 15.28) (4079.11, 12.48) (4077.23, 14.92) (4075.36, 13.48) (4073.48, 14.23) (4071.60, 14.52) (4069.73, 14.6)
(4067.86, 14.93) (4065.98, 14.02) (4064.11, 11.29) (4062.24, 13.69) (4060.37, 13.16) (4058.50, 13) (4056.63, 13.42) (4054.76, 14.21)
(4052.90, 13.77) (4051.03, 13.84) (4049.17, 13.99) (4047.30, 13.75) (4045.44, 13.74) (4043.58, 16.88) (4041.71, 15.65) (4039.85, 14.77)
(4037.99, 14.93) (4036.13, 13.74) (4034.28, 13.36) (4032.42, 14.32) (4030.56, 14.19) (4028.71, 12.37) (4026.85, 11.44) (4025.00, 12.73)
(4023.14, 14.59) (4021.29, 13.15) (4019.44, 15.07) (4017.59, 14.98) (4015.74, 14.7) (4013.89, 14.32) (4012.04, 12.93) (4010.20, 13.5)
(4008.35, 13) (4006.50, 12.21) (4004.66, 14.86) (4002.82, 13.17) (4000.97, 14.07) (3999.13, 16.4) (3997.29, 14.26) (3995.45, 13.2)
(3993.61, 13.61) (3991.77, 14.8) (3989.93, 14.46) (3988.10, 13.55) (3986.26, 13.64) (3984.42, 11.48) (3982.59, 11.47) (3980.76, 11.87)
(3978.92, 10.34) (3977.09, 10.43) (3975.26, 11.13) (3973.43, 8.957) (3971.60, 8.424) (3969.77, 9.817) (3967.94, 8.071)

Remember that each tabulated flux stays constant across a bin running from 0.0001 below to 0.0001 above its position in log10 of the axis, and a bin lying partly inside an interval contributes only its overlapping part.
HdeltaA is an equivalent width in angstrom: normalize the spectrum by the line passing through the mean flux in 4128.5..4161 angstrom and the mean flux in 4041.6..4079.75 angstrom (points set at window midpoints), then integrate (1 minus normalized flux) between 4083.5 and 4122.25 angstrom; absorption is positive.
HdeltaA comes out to 7.4 angstrom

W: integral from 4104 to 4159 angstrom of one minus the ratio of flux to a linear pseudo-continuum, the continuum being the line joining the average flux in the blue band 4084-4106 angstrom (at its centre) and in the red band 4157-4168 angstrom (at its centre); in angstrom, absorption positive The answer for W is -4.3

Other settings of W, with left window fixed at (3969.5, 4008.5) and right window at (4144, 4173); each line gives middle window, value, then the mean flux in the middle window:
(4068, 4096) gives 1.18 angstrom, 13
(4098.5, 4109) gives 2.72 angstrom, 10.2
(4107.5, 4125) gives 1.71 angstrom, 12.6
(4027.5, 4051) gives -2.06 angstrom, 14.3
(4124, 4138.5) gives 1.16 angstrom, 13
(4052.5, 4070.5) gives -0.32 angstrom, 13.6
